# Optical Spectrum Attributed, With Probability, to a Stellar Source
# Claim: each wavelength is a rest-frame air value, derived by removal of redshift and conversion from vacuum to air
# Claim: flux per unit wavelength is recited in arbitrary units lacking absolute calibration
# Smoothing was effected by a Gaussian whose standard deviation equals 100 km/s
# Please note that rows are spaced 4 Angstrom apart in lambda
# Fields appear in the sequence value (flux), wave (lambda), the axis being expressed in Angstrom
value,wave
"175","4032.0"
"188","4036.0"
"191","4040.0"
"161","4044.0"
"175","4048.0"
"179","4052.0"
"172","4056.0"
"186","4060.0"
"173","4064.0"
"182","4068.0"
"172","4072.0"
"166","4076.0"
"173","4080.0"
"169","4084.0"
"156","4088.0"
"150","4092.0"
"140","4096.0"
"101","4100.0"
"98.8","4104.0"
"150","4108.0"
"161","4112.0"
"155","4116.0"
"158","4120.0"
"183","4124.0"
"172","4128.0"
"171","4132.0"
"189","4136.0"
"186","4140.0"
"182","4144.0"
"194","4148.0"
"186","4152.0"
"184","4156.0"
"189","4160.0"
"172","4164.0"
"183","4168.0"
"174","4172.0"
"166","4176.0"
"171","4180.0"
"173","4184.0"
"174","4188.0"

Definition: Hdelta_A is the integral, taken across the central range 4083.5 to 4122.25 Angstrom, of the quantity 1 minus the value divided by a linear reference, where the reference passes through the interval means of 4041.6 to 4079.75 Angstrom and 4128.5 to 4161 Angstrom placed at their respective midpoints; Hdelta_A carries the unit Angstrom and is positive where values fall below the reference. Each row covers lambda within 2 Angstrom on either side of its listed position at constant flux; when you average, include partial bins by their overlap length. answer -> 7.8 Angstrom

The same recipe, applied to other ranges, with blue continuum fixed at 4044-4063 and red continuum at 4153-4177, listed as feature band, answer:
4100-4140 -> 4.4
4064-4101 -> 3.7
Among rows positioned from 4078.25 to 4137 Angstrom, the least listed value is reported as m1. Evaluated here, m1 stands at 98.8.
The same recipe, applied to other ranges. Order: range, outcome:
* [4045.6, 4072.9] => 172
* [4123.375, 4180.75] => 166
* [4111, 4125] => 155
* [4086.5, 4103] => 101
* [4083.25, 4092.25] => 150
